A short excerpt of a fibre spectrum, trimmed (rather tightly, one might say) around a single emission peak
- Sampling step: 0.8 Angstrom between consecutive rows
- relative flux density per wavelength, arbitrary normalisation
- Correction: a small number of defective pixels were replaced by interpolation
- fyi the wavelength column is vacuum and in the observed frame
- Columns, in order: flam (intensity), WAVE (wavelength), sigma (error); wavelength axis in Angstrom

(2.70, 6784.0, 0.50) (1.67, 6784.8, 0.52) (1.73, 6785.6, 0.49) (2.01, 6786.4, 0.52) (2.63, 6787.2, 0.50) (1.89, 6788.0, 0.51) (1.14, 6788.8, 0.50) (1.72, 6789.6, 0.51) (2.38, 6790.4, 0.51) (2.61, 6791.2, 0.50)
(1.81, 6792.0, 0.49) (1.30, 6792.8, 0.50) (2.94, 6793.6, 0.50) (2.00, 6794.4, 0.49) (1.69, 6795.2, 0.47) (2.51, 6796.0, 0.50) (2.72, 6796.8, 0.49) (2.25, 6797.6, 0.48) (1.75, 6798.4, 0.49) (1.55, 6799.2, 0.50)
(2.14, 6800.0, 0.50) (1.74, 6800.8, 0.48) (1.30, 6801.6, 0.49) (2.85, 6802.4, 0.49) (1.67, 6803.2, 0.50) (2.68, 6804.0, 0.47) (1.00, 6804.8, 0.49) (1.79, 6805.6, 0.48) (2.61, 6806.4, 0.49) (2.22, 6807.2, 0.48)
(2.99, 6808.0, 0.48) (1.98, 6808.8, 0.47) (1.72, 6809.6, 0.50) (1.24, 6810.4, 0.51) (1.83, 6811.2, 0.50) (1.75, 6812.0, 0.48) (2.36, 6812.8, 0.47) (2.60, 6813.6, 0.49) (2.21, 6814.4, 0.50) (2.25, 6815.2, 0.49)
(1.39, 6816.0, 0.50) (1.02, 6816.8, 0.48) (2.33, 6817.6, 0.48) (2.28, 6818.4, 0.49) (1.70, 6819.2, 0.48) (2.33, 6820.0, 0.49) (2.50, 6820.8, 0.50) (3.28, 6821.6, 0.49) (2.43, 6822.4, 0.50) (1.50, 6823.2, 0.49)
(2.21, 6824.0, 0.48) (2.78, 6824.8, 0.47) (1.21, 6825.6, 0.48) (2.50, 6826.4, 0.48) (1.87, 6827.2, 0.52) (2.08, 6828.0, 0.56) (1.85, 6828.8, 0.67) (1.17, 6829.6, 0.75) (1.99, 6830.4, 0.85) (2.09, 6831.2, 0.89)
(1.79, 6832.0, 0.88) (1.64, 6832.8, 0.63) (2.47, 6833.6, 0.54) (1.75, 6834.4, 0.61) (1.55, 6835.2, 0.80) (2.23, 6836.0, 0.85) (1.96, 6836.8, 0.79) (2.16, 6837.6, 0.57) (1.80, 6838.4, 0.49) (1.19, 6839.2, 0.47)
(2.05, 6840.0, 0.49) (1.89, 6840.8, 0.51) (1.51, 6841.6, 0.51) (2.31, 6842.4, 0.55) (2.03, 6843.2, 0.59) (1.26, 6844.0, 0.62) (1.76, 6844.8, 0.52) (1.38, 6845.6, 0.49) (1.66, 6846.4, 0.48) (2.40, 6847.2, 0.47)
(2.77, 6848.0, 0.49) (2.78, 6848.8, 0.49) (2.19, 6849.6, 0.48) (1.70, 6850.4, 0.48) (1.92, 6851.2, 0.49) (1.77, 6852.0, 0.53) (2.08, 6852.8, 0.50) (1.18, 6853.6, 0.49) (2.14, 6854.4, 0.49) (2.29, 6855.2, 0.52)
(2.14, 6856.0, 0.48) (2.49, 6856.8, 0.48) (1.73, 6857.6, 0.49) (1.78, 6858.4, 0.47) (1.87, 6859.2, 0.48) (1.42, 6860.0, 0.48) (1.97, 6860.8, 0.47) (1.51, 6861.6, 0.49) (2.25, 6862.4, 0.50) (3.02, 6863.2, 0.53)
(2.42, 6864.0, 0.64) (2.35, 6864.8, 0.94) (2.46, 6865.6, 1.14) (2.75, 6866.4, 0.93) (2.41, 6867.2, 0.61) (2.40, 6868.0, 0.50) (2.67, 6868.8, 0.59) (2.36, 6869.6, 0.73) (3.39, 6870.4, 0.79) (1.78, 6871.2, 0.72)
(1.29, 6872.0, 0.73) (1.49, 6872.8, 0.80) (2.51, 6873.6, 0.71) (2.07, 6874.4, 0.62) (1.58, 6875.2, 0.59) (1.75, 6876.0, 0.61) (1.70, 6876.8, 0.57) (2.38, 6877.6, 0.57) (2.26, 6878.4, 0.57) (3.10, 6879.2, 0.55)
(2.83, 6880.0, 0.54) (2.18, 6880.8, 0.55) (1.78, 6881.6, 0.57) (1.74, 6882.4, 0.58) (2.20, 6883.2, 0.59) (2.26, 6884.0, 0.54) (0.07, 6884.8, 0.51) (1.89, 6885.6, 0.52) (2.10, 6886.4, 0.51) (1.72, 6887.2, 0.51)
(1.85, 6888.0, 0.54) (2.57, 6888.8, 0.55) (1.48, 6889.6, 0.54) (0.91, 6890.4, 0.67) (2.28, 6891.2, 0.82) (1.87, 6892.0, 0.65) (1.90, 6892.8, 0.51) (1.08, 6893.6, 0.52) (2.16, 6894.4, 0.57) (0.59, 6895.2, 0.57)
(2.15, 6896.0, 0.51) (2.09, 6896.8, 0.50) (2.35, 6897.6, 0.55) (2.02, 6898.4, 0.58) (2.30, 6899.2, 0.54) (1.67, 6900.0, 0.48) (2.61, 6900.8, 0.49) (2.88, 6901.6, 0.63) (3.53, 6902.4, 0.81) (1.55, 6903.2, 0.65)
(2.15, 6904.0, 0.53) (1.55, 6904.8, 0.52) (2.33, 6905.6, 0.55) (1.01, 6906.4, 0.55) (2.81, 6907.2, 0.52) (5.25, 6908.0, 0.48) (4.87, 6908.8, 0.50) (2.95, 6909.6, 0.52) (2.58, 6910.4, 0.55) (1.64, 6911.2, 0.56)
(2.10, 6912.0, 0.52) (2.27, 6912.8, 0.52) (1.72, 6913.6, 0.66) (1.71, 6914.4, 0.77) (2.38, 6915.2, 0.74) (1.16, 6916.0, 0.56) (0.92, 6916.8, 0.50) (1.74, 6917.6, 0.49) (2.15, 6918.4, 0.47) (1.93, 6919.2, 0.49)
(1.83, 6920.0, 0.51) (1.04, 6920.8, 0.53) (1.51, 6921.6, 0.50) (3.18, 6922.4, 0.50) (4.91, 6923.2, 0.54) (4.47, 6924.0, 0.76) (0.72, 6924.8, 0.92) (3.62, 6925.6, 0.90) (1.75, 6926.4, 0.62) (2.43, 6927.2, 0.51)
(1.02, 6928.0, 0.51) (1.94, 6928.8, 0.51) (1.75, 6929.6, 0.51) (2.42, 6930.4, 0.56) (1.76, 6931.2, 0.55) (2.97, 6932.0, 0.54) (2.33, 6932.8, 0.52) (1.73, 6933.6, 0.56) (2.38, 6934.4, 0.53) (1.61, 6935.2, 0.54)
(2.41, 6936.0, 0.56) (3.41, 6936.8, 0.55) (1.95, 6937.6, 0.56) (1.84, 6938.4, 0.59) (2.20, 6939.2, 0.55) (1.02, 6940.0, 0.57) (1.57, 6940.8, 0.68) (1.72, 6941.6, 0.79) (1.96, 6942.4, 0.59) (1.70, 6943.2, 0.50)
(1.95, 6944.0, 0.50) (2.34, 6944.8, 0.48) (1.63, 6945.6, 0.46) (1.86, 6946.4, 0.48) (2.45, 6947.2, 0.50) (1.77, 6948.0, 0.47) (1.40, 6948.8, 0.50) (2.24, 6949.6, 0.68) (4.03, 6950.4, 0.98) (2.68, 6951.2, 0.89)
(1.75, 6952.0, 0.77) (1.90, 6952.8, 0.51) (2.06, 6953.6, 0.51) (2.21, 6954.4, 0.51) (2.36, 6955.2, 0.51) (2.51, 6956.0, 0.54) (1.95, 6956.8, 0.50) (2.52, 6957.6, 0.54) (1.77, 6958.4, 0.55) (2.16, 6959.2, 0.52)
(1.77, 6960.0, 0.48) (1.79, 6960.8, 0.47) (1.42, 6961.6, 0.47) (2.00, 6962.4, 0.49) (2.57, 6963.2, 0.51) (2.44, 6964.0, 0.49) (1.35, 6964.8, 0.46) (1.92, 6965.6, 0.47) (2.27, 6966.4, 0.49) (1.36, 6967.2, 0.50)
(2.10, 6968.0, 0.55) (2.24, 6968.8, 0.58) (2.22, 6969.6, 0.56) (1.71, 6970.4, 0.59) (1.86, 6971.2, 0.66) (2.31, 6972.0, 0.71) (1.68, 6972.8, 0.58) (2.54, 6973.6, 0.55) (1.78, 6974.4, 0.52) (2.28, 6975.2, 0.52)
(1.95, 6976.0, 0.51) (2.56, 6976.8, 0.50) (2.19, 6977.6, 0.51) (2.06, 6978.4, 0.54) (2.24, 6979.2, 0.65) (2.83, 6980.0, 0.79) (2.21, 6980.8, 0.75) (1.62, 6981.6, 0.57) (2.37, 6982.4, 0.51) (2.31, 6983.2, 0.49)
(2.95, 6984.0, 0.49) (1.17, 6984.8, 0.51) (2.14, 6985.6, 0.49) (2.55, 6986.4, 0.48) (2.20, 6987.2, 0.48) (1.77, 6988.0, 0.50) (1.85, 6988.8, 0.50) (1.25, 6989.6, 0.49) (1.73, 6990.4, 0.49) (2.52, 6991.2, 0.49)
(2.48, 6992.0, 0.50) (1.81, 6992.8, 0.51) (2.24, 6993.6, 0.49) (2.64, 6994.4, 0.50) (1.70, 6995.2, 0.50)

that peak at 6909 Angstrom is [S II] 6716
